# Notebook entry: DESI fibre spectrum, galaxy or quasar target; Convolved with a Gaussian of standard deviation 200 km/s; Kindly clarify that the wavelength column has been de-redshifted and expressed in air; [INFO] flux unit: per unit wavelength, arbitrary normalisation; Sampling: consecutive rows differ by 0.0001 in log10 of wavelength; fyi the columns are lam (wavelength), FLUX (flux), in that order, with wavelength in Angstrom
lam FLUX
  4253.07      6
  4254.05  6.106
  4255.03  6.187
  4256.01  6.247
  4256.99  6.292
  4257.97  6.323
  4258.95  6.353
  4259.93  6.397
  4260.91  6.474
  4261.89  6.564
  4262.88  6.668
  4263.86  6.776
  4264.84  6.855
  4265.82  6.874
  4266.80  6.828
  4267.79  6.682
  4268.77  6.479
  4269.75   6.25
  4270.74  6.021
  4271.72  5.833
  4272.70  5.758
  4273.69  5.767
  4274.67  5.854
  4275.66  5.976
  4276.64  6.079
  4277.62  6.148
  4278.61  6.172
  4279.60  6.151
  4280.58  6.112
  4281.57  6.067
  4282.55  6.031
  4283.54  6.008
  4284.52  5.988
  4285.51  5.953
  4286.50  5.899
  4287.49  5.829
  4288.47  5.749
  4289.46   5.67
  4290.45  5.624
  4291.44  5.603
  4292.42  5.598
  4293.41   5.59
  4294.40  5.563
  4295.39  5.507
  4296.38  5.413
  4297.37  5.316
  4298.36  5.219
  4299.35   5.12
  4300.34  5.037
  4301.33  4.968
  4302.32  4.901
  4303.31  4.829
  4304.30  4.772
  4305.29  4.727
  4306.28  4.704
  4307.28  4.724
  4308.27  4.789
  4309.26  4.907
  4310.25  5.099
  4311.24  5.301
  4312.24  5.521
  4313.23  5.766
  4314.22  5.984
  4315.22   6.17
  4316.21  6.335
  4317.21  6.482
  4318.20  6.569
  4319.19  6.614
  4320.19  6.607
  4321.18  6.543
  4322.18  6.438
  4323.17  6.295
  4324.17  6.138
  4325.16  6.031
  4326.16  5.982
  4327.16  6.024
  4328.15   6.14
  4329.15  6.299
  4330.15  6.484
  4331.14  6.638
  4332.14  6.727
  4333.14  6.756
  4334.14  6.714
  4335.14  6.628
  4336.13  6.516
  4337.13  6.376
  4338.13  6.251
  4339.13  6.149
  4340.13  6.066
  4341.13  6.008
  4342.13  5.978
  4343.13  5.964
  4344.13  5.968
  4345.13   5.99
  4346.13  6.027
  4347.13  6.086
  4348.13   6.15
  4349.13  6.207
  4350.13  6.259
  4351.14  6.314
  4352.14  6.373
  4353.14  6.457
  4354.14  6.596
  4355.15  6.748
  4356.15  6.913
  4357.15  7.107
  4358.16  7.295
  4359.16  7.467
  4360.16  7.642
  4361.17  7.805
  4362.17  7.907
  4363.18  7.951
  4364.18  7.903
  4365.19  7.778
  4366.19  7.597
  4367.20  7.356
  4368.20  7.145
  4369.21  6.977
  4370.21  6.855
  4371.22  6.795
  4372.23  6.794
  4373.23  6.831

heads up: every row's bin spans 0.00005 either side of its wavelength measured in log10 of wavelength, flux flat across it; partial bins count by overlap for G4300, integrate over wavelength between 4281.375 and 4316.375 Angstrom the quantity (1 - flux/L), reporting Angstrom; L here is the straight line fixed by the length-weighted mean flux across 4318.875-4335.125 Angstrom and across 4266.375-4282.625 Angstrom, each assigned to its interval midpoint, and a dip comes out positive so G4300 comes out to 4.6 Angstrom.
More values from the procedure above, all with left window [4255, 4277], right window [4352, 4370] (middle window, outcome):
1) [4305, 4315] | 2.3 Angstrom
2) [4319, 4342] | 2.1 Angstrom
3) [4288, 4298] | 1.6 Angstrom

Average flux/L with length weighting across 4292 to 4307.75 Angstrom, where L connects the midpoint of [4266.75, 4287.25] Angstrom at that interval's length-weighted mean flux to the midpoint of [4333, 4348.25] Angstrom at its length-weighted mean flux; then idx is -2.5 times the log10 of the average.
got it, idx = 0.195 mag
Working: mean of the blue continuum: 6.08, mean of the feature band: 5.12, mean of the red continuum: 6.22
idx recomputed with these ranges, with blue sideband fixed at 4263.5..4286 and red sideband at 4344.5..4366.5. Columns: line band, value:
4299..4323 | 0.176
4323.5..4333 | 0.066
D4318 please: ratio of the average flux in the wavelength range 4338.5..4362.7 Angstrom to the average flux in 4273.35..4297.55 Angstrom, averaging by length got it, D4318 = 1.1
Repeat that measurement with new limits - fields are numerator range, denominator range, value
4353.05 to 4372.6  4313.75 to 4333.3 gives 1.14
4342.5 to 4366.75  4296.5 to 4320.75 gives 1.26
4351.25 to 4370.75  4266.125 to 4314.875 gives 1.28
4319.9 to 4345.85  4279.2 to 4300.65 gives 1.11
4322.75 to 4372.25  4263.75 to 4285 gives 1.07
